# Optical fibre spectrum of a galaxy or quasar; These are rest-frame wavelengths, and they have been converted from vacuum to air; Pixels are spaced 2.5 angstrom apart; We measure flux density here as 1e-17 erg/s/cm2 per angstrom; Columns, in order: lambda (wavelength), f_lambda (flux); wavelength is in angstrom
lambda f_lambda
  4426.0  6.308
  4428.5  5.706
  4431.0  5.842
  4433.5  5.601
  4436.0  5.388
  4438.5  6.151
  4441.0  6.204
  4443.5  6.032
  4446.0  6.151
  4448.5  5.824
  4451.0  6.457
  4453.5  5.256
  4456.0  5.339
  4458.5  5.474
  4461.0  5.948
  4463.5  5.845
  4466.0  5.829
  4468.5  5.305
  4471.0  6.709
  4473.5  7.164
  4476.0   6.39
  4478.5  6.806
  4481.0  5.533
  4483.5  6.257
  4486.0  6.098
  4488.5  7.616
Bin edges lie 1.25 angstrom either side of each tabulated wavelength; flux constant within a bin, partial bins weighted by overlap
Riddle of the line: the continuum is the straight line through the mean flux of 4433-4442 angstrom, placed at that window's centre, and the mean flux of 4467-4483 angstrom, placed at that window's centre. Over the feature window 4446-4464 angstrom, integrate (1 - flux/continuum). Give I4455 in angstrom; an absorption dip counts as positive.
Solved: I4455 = 0.9 angstrom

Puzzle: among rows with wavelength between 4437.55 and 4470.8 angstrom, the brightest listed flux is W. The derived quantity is 6.457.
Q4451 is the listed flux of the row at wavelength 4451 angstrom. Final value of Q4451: 6.457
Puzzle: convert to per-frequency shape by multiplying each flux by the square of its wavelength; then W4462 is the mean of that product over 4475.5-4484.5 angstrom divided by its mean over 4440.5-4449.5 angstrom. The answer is 1.05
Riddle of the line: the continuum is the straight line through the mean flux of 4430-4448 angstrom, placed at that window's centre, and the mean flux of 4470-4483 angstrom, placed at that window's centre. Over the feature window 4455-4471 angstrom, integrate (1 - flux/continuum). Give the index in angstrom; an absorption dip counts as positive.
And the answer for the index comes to 1.5 angstrom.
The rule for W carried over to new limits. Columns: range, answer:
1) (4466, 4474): 7.164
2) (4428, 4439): 6.151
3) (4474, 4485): 6.806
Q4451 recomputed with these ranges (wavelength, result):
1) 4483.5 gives 6.257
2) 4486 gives 6.098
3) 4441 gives 6.204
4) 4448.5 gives 5.824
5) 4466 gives 5.829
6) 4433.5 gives 5.601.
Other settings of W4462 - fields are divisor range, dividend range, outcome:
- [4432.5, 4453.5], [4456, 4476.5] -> 1.03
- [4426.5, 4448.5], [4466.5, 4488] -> 1.09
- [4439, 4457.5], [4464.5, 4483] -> 1.07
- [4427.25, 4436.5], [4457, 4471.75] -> 1.04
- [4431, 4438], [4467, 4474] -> 1.14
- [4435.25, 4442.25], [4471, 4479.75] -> 1.16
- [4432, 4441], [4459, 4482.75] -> 1.08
